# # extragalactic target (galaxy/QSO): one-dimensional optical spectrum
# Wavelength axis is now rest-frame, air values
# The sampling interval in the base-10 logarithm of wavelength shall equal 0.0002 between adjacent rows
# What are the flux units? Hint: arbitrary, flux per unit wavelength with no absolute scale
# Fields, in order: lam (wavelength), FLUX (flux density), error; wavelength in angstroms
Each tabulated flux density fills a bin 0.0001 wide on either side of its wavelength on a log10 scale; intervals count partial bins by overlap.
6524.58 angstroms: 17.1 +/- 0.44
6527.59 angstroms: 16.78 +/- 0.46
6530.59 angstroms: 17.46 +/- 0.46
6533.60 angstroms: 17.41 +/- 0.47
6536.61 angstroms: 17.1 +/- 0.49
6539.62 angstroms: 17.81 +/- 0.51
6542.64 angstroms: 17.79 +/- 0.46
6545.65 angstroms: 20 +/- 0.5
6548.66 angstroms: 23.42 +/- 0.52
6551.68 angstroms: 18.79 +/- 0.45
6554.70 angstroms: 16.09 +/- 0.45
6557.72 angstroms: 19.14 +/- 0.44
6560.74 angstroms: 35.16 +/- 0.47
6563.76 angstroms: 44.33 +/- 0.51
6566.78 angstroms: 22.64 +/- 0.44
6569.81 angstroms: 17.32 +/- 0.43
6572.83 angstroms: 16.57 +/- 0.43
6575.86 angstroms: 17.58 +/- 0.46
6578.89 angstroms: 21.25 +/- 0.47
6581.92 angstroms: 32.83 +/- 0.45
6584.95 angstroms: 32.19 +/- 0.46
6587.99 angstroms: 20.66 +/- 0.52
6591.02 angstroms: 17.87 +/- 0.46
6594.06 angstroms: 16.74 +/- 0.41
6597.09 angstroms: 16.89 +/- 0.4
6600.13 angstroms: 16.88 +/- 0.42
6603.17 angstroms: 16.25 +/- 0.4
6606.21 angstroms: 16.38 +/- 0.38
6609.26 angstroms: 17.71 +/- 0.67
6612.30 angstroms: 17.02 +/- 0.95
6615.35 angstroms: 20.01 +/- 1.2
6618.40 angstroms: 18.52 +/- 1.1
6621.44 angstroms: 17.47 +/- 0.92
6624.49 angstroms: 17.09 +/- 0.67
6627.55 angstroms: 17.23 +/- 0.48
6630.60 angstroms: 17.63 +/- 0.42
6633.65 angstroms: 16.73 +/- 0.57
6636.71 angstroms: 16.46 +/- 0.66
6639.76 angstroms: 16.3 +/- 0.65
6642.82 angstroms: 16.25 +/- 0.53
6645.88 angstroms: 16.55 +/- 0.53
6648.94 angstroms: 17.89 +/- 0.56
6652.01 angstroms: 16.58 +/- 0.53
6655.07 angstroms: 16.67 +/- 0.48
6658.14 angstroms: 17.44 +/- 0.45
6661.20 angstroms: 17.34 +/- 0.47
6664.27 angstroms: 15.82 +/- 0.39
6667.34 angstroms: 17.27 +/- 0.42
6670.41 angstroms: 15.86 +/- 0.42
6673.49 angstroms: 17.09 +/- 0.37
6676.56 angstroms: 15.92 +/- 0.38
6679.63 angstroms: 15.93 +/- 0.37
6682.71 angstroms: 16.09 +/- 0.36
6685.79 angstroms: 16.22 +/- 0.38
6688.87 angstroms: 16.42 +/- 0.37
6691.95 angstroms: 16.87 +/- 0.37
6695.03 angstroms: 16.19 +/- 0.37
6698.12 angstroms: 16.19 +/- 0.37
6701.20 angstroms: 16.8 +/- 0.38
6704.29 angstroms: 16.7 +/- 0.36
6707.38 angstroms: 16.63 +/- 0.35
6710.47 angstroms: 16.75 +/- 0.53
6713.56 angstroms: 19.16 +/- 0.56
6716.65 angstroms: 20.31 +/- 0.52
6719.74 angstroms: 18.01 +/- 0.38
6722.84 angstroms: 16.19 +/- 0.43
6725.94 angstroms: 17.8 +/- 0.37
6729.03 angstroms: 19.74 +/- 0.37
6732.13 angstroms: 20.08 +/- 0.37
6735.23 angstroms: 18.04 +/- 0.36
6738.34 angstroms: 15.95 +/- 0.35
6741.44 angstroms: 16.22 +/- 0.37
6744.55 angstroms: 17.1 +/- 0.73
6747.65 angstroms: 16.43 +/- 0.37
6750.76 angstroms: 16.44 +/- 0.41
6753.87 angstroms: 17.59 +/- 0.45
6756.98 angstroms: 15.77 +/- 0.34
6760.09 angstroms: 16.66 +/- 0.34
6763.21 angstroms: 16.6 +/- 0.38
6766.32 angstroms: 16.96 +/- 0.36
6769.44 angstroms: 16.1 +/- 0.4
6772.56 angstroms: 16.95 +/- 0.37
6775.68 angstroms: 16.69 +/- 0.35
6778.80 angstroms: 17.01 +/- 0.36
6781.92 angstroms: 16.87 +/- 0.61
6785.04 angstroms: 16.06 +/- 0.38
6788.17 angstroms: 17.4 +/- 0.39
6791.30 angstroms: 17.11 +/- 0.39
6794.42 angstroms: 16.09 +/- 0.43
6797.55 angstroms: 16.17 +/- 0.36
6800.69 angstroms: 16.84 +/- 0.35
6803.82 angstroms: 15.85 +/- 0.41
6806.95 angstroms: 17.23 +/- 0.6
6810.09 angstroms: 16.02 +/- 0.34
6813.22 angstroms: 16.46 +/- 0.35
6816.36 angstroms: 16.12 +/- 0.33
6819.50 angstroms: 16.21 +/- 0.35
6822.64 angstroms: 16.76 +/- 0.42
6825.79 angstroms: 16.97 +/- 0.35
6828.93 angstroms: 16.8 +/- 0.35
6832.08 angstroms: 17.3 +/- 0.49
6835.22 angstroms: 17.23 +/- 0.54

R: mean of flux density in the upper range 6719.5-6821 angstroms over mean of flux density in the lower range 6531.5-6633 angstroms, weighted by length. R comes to 0.8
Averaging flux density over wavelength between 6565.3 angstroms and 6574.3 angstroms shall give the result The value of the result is 18.8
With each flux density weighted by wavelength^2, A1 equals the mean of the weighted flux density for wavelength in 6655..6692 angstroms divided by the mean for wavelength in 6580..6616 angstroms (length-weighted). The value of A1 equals 0.8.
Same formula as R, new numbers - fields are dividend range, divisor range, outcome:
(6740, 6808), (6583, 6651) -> 0.92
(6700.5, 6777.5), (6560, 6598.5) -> 0.73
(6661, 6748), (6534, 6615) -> 0.82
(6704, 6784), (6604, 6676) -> 1.01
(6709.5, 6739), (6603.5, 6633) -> 1.04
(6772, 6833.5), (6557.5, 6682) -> 0.87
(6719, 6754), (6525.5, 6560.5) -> 0.92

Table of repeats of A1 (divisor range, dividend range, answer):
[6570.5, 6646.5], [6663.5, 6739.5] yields 0.94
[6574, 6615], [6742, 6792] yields 0.88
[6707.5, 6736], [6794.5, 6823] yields 0.91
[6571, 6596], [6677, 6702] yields 0.77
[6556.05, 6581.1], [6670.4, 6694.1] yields 0.69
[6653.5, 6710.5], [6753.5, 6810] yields 1.04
